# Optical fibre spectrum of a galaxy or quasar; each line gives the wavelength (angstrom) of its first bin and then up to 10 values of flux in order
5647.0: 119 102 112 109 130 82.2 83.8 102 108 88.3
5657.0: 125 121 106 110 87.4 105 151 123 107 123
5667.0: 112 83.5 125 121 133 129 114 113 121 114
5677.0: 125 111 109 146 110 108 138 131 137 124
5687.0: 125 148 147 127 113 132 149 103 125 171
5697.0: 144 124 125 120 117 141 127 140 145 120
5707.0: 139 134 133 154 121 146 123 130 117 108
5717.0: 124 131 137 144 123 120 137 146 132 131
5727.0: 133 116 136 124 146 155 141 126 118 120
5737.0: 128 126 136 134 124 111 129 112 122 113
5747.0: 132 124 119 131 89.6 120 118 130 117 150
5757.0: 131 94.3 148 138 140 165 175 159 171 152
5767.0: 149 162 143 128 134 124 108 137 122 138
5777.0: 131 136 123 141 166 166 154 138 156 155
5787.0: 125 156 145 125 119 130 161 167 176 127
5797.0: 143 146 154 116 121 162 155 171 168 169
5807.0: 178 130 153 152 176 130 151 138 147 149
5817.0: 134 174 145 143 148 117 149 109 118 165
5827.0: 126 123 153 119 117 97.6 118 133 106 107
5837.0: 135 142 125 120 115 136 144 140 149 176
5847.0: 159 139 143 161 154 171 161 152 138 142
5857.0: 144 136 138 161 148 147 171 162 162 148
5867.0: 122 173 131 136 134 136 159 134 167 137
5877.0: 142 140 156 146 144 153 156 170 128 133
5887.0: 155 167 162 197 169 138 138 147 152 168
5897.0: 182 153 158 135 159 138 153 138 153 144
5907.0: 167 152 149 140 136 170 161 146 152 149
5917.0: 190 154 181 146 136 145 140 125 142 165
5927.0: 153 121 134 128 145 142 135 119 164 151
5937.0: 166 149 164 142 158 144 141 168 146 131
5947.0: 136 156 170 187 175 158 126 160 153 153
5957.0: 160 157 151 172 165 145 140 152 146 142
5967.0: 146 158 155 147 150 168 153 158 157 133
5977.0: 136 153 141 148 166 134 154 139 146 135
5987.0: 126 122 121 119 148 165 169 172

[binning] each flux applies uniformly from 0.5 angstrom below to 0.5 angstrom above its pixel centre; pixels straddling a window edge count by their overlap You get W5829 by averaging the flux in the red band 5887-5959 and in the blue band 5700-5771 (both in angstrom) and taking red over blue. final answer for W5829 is 1.15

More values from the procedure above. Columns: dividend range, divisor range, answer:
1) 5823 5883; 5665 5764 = 1.10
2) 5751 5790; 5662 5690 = 1.14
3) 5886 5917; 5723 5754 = 1.22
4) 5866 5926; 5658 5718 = 1.20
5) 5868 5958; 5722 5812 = 1.09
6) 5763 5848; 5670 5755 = 1.11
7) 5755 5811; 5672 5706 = 1.14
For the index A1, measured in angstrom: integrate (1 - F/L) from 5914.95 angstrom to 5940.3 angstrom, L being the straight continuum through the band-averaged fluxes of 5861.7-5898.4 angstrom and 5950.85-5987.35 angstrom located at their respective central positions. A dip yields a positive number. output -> 0.6 angstrom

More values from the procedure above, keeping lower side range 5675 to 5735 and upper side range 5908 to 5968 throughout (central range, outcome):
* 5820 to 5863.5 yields 1.2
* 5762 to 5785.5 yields -1.4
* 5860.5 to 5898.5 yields -1.6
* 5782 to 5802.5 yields -1.0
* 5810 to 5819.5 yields -0.7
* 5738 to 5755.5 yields 1.6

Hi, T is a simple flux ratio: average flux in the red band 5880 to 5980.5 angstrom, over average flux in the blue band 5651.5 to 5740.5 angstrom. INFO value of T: 1.21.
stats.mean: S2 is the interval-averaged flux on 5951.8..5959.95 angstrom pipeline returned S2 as 153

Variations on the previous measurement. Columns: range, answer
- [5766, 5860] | 142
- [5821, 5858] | 136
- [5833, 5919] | 149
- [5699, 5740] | 131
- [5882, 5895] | 155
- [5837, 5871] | 146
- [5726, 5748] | 128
